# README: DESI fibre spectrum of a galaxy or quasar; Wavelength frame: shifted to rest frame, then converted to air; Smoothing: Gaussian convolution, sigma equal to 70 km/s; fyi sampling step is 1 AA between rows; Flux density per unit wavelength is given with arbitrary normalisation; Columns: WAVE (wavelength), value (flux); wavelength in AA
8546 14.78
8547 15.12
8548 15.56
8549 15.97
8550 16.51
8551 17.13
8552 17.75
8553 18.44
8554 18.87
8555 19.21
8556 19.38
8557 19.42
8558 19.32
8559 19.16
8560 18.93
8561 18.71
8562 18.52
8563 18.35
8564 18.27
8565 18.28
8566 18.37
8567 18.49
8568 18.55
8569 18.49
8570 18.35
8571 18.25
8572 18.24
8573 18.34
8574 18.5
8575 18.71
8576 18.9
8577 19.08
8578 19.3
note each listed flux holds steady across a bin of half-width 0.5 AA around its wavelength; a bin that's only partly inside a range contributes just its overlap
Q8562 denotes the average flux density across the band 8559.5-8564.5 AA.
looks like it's 18.6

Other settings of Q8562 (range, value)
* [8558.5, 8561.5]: 18.9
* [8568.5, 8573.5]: 18.3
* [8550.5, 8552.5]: 17.4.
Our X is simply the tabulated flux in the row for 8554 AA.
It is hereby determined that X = 18.87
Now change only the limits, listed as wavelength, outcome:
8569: 18.49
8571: 18.25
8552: 17.75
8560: 18.93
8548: 15.56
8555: 19.21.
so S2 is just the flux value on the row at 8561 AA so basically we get 18.71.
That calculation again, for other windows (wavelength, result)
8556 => 19.38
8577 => 19.08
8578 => 19.3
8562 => 18.52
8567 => 18.49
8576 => 18.9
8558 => 19.32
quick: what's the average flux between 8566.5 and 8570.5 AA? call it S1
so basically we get 18.5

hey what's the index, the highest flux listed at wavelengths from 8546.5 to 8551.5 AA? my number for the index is 17.13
